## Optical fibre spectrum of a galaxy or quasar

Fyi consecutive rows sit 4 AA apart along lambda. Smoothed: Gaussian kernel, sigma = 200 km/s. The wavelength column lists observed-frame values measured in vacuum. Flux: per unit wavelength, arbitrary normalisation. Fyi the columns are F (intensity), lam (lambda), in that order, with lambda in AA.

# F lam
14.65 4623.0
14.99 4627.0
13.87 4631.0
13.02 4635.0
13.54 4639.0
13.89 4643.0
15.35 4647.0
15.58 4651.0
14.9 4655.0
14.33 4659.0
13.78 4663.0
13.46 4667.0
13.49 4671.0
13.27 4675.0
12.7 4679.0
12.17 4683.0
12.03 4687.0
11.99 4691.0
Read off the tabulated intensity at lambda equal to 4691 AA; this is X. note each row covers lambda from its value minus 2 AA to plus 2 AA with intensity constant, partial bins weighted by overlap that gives 11.99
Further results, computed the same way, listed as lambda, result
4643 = 13.89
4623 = 14.65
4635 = 13.02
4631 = 13.87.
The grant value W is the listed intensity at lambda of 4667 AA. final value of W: 13.46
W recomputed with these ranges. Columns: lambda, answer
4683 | 12.17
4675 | 13.27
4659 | 14.33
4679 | 12.7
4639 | 13.54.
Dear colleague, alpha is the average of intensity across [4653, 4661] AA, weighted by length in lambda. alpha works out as 14.6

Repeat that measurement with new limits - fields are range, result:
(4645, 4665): 14.8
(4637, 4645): 13.7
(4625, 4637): 14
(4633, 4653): 14.3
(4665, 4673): 13.5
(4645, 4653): 15.5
